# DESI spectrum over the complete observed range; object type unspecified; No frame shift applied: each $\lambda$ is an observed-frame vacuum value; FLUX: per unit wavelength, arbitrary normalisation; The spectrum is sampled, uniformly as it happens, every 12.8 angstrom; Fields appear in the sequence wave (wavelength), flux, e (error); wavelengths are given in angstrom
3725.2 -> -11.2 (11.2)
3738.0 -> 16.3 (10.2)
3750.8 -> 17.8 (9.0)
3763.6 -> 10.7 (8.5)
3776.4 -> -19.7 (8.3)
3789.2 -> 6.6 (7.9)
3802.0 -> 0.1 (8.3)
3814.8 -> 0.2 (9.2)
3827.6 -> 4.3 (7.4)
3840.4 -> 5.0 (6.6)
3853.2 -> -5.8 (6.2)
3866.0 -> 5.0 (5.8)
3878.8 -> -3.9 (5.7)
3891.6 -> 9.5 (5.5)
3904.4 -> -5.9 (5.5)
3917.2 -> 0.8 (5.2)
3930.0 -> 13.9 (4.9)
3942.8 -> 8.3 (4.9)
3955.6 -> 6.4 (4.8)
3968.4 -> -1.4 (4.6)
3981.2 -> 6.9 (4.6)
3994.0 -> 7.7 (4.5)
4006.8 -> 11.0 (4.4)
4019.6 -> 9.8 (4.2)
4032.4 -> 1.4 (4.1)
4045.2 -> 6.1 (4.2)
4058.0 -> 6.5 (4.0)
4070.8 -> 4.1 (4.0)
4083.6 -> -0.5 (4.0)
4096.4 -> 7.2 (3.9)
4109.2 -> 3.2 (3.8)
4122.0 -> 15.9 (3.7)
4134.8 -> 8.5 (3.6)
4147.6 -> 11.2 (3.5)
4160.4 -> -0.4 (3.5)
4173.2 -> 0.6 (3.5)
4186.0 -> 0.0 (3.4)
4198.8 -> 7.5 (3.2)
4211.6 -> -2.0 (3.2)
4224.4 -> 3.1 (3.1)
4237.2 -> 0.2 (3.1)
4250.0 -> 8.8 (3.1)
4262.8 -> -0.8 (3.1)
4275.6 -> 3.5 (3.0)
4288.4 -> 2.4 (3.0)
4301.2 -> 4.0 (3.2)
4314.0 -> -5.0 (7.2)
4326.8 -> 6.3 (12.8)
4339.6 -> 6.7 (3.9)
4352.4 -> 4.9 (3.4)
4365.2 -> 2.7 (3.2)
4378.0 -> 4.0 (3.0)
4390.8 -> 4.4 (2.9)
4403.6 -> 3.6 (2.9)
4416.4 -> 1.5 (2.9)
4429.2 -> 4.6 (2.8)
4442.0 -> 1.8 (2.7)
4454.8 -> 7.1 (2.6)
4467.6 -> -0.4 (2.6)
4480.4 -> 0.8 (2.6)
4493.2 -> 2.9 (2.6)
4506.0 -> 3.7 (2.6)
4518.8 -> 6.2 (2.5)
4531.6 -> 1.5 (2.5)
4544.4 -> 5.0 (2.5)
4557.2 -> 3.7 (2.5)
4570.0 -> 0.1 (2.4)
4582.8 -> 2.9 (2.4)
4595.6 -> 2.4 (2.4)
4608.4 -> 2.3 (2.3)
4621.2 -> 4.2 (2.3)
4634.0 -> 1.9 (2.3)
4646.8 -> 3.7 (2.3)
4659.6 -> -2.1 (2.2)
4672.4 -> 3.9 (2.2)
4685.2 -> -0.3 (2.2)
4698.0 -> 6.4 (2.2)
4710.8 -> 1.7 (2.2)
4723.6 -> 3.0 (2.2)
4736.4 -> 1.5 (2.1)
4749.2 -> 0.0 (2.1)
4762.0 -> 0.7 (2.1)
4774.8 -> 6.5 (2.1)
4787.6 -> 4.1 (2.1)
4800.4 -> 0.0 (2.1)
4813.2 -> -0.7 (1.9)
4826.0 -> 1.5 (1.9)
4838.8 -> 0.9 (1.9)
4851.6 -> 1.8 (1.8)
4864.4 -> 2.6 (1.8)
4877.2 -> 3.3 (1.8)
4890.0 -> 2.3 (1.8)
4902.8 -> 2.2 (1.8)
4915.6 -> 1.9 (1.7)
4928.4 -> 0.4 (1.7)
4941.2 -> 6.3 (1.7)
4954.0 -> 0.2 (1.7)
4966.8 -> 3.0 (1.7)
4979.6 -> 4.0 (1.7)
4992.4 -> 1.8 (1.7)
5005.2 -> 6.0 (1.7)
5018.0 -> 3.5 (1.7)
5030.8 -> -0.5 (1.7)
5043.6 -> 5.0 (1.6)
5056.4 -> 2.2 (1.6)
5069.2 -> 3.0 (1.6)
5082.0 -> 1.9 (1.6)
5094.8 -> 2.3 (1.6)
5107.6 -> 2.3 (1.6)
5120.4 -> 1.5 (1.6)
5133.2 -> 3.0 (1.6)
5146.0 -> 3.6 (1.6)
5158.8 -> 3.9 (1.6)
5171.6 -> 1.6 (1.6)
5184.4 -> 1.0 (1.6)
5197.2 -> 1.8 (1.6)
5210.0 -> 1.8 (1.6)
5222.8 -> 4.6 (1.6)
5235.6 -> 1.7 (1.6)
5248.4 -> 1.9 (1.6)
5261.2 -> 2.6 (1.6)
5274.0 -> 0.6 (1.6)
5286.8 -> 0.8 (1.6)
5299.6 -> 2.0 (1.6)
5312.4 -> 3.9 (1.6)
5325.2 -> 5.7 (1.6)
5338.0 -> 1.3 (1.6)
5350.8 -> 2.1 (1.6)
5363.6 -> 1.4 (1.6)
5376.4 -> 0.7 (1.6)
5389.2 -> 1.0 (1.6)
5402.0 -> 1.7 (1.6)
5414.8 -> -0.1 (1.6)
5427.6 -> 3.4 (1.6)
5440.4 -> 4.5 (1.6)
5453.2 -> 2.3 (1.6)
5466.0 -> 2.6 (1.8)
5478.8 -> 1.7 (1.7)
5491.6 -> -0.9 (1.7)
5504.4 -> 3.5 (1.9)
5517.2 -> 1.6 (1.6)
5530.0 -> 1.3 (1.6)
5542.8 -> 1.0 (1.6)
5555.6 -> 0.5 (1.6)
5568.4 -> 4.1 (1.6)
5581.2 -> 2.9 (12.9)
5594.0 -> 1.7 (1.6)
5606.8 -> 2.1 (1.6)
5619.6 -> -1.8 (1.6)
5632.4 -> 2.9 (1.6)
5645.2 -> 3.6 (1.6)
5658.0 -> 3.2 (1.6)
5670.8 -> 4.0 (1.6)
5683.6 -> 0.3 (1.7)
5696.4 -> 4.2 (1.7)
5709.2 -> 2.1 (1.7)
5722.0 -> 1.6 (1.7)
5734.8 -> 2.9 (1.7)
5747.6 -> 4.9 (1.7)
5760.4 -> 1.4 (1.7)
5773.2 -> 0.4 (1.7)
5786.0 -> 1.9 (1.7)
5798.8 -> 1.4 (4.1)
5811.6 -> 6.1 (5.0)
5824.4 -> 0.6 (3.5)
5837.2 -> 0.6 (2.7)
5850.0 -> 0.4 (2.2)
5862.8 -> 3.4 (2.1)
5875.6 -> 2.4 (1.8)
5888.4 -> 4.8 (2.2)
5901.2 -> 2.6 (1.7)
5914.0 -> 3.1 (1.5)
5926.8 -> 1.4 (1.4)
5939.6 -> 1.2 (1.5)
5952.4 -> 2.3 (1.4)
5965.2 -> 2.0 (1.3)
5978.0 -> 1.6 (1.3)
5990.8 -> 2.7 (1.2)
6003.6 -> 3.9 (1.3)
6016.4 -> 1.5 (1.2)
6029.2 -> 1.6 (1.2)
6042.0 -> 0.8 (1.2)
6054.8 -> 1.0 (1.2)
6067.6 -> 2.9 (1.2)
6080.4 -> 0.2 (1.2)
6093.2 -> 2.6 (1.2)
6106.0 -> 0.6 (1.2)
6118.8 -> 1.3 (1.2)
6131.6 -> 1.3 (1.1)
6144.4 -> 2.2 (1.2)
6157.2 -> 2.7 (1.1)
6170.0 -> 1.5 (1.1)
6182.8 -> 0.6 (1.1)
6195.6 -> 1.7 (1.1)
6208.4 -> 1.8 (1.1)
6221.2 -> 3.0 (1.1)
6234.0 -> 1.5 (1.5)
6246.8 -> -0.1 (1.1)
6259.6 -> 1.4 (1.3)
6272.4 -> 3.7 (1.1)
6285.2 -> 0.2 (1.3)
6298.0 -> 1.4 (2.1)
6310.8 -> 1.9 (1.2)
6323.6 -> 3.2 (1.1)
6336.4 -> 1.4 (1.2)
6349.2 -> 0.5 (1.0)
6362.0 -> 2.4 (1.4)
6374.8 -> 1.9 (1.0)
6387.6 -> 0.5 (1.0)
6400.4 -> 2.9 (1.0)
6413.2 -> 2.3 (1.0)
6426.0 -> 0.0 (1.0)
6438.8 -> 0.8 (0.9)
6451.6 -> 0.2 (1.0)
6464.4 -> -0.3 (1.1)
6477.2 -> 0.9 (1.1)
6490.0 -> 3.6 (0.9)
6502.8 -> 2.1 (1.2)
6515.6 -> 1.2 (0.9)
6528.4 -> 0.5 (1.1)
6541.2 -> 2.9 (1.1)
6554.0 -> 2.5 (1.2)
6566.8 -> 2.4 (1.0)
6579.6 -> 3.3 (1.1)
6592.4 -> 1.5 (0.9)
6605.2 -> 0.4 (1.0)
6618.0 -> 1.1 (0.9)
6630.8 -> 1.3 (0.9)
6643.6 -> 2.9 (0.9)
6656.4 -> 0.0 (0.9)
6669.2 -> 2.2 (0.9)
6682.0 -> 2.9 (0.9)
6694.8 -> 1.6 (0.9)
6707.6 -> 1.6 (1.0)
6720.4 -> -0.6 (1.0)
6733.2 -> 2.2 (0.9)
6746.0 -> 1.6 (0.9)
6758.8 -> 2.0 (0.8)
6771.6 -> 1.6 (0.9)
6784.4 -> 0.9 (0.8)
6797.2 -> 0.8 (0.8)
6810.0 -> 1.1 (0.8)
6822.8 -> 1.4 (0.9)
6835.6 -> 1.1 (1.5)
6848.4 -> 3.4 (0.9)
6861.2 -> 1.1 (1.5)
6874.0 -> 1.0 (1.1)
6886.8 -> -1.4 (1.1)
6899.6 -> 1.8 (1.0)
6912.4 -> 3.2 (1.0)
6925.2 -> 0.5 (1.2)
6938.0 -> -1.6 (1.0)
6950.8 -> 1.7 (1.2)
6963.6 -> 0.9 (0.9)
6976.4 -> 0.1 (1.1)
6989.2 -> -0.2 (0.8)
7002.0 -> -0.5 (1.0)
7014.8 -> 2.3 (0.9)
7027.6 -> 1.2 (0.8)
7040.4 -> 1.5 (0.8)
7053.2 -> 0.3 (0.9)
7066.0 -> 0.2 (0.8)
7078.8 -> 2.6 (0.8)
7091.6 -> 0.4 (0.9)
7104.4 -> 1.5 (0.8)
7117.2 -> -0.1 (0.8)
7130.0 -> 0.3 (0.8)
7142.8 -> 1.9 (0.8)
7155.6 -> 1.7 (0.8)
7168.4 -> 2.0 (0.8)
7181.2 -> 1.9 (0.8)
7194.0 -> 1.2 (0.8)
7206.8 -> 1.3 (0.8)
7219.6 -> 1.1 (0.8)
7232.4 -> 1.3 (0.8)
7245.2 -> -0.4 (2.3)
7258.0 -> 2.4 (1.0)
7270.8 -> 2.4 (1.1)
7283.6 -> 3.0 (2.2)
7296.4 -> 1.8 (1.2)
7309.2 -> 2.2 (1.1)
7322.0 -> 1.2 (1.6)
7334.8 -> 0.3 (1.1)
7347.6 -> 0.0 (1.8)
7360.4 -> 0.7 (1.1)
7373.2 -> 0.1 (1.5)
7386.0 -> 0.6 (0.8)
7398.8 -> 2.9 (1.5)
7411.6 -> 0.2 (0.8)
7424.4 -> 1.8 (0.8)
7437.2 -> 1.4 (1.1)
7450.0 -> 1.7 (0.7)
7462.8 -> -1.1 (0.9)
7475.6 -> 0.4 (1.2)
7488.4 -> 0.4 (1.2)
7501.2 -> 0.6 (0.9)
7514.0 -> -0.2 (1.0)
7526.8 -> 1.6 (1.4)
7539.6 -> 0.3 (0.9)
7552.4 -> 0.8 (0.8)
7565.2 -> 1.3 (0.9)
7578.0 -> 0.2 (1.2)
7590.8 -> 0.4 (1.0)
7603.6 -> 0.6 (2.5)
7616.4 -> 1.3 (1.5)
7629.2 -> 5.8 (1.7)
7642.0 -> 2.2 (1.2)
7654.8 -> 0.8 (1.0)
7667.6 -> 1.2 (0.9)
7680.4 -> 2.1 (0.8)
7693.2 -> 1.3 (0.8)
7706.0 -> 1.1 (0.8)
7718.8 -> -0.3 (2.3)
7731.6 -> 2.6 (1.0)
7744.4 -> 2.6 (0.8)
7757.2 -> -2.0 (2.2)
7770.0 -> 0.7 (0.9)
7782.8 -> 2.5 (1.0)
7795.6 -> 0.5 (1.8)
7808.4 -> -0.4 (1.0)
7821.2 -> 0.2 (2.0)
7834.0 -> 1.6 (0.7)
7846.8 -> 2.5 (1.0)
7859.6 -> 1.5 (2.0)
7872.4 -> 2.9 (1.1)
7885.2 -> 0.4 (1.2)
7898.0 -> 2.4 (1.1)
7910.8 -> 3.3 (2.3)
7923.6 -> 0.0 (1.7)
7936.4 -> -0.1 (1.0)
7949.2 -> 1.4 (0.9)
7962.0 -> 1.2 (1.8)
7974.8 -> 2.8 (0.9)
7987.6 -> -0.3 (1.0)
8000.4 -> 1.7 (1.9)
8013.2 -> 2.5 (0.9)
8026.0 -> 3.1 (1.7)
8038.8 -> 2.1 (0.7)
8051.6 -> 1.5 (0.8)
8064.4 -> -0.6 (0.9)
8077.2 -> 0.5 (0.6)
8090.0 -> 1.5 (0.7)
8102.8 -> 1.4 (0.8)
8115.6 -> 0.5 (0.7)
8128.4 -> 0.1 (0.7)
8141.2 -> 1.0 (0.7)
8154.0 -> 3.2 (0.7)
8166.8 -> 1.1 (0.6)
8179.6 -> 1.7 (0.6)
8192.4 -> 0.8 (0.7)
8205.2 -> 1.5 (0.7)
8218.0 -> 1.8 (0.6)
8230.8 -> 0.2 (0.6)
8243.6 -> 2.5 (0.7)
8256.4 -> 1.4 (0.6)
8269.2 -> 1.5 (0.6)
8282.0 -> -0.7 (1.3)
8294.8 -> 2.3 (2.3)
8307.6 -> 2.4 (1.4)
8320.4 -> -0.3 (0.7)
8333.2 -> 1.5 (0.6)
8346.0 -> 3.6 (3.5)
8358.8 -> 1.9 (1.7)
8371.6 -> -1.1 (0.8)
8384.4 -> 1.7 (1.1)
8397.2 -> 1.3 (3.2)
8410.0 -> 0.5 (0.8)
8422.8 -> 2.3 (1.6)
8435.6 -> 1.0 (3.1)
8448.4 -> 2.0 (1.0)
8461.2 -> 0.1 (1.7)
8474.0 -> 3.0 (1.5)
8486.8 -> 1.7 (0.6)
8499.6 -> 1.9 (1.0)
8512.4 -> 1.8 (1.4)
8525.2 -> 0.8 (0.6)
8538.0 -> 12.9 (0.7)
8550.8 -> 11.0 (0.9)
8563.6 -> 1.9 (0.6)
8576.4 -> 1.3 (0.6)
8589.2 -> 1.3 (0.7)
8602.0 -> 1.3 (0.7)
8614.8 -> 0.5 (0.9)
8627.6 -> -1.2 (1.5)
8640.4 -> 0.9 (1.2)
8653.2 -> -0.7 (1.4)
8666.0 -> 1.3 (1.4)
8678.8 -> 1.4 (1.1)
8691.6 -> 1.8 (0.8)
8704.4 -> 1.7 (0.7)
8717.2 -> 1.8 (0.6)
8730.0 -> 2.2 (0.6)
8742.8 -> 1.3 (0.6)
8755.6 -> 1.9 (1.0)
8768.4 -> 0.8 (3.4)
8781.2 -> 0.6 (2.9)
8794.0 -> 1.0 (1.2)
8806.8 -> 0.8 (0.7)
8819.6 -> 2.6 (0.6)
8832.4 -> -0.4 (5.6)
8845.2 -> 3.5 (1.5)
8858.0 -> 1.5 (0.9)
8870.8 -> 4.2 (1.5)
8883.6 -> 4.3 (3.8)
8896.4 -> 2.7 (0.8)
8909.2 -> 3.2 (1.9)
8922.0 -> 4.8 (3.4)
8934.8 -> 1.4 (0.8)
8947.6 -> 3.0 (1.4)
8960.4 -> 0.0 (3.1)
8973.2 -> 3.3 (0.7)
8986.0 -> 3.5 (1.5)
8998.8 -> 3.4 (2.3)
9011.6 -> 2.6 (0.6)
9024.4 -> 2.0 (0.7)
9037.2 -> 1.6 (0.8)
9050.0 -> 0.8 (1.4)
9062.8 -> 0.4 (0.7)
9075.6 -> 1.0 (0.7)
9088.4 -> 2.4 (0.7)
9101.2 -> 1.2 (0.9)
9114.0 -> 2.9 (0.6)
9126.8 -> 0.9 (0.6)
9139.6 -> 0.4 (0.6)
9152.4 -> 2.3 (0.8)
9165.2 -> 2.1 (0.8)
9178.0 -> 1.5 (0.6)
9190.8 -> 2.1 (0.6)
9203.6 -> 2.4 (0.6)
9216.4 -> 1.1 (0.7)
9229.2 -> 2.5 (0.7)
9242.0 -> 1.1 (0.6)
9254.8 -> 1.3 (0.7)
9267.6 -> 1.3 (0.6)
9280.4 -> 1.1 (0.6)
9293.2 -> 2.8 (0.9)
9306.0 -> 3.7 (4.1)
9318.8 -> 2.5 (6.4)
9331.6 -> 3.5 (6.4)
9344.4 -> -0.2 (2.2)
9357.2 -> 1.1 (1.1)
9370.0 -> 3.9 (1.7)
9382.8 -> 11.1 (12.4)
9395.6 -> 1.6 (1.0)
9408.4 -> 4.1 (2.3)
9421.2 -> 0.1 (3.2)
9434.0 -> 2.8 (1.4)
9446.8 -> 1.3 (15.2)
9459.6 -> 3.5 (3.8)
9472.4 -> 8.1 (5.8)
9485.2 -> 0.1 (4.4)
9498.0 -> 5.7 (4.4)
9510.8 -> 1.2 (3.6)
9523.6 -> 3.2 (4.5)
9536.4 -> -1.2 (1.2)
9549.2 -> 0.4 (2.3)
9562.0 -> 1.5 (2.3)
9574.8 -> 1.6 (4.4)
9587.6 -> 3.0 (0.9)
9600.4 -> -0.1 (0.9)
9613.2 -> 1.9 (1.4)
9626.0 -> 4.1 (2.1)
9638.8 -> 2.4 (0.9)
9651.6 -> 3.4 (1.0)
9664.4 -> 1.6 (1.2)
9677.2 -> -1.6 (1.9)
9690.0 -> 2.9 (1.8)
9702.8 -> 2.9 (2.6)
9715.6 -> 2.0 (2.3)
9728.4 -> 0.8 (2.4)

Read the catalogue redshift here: 1.29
